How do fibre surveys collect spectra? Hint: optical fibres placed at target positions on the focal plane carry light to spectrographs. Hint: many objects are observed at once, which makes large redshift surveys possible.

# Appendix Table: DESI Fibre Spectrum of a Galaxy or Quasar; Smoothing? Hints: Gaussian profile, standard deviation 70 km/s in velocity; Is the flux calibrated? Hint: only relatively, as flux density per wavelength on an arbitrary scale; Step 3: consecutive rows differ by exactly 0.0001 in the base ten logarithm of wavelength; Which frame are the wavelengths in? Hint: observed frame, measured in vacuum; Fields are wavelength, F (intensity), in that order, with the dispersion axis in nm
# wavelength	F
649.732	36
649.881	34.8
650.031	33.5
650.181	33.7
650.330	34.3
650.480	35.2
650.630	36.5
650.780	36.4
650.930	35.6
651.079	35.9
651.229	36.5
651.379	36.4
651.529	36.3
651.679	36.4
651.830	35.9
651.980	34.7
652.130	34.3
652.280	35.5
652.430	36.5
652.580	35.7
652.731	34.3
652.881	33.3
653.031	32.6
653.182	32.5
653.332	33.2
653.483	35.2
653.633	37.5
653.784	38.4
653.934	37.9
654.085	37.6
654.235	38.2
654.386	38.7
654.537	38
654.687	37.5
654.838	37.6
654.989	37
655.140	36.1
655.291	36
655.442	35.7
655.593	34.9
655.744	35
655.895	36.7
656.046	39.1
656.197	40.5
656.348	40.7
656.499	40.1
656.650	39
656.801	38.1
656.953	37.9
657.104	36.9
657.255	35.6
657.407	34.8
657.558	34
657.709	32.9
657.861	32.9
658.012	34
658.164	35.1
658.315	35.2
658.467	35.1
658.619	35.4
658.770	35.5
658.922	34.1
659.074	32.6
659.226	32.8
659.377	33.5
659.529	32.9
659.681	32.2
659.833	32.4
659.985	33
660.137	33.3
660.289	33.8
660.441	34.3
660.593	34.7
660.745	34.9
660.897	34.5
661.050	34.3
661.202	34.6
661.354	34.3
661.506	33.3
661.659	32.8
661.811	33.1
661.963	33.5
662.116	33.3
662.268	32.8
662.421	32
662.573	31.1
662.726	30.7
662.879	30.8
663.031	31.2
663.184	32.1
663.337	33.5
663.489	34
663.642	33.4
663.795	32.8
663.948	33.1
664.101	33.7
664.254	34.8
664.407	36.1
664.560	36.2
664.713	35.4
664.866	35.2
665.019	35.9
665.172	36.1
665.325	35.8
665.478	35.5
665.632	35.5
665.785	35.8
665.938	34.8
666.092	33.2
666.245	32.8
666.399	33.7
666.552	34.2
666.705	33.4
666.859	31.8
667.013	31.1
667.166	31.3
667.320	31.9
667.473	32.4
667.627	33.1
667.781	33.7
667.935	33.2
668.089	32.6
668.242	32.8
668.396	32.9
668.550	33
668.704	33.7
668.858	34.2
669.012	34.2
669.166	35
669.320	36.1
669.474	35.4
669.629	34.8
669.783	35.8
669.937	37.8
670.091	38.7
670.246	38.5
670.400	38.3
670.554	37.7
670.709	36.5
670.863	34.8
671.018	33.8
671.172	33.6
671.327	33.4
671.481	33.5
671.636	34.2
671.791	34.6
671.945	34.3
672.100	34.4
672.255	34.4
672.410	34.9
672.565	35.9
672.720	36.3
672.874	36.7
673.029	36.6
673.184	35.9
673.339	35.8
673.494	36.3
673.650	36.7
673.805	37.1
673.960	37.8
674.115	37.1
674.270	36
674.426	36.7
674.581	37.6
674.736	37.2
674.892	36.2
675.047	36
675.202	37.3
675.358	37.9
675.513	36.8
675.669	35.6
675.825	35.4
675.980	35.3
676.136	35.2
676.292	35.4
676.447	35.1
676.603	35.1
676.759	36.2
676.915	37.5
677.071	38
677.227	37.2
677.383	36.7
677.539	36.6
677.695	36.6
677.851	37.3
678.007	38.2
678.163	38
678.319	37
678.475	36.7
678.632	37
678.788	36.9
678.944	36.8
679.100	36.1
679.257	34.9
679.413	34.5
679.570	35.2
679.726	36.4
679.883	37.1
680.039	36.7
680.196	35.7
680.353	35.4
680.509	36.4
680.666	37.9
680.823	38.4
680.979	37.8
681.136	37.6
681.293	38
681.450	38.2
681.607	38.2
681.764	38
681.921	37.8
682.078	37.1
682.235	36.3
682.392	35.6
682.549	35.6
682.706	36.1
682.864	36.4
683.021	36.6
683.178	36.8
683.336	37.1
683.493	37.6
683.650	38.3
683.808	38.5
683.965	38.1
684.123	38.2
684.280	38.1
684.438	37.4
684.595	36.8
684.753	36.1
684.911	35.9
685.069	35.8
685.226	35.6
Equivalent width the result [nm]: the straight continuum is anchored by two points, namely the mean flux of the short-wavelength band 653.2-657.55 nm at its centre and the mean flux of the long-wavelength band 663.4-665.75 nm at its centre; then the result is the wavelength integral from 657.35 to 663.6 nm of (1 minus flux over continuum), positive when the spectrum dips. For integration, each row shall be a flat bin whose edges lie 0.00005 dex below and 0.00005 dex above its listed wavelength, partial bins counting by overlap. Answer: 0.43 nm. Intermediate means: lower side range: 37.2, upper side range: 34.9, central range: 33.4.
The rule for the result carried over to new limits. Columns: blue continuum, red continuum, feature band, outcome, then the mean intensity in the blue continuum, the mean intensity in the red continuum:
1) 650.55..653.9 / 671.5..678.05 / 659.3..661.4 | 0.12 nm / 35.5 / 36.2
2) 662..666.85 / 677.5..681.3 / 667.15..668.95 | 0.08 nm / 33.8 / 36.8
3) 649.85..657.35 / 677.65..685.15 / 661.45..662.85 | 0.16 nm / 36.3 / 36.9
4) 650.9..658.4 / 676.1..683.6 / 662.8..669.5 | 0.49 nm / 36.2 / 36.7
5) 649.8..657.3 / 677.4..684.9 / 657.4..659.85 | 0.17 nm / 36.3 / 37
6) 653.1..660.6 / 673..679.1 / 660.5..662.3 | 0.10 nm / 35.7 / 36.6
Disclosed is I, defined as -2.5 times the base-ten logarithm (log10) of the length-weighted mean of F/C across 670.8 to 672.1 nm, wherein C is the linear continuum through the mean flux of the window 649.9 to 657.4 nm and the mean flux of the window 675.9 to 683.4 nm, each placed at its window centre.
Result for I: 0.08 mag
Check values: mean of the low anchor 36.3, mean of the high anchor 36.7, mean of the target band 34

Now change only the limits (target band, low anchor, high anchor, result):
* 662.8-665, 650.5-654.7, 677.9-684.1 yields 0.08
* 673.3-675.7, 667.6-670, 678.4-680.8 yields -0.04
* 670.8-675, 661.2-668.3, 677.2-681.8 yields -0.01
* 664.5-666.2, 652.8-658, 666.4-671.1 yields -0.01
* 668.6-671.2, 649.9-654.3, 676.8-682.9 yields 0.02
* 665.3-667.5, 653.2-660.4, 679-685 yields 0.08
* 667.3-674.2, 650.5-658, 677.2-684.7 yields 0.05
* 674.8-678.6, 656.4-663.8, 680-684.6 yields 0.00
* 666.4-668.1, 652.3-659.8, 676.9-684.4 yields 0.12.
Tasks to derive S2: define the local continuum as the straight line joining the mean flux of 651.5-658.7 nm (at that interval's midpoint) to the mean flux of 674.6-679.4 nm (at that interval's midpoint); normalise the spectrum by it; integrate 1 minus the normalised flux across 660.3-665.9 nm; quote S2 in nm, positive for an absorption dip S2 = 0.37 nm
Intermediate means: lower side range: 36.2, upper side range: 36.5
